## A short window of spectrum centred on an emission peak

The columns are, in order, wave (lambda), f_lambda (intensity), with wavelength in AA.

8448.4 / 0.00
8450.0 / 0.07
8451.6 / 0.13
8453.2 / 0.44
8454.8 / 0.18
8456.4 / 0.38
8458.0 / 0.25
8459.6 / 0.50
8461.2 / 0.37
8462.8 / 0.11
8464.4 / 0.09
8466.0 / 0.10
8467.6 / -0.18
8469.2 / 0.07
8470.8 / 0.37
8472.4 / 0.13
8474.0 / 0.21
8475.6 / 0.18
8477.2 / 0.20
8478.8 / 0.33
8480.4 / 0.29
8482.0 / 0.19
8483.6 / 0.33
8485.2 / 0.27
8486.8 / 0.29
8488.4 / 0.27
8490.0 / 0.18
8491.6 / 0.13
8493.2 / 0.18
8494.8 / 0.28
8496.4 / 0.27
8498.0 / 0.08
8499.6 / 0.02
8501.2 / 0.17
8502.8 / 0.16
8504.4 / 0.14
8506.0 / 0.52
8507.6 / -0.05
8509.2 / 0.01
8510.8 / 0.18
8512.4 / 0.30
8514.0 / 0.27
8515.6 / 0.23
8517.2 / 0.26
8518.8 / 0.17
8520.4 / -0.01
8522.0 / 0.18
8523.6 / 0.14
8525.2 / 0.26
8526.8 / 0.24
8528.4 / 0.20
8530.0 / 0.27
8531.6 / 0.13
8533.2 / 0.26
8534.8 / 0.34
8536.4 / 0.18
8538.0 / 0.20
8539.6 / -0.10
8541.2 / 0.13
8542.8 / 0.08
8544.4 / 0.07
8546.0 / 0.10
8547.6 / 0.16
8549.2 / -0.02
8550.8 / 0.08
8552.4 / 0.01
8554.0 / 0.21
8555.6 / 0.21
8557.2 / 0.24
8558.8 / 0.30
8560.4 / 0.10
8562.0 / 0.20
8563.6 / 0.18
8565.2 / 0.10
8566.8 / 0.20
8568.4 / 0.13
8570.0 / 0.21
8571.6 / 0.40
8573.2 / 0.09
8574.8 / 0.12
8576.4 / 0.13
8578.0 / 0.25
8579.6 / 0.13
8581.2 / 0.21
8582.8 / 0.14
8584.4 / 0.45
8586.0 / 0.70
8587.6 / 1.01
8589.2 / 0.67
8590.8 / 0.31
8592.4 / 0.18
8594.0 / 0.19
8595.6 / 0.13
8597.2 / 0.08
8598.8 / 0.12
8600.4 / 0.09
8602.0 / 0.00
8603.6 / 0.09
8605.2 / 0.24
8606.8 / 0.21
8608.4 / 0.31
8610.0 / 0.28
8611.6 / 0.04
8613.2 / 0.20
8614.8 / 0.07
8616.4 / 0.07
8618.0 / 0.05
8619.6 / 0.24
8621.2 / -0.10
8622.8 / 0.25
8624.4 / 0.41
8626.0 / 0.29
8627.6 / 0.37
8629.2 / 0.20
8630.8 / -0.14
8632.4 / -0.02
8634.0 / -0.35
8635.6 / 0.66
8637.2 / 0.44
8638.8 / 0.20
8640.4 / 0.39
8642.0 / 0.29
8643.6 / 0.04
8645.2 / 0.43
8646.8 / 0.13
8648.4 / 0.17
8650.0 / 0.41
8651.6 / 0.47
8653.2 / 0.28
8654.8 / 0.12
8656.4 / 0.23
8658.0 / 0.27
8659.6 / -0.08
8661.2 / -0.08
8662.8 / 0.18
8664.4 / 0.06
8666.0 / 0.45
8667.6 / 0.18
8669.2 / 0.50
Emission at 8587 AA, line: H-beta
